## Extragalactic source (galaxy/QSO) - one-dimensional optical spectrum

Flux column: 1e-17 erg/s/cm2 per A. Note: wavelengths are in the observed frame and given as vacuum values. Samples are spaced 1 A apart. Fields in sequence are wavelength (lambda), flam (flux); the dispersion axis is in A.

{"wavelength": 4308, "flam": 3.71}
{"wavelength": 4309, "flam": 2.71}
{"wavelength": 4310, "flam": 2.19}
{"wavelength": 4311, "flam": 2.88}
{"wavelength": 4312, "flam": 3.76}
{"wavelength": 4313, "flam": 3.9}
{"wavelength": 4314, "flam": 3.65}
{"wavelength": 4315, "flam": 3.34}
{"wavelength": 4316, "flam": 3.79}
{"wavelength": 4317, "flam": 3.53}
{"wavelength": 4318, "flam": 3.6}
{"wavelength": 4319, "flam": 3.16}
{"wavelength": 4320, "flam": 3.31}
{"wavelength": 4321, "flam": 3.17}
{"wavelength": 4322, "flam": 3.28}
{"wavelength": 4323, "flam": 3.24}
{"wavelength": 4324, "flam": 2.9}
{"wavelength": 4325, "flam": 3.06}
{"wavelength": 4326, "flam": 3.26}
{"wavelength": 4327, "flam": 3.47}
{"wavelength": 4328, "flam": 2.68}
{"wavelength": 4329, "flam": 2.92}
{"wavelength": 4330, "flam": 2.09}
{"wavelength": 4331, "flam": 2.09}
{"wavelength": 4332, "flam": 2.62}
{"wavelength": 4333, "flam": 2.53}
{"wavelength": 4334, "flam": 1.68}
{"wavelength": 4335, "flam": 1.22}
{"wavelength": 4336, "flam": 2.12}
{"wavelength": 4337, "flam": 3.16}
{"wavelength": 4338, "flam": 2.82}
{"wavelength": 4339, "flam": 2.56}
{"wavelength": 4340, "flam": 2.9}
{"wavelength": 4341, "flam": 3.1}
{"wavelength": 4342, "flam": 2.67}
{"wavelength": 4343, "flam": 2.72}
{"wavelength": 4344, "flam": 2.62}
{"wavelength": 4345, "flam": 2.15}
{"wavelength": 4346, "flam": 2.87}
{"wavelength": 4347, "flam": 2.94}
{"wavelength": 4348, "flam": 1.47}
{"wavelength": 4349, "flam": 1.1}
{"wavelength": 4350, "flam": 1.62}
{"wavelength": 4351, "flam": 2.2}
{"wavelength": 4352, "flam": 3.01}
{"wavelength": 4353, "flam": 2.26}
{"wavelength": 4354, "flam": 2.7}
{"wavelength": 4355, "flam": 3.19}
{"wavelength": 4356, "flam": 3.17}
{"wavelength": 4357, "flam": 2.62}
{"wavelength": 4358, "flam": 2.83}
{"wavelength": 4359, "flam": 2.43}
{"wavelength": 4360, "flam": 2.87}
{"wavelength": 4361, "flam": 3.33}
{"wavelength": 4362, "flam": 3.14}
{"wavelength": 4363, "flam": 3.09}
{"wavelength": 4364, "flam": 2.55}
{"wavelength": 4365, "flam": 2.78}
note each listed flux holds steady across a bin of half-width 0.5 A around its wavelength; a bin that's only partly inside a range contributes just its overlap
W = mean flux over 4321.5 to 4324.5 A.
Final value 3.14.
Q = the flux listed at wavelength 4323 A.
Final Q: 3.24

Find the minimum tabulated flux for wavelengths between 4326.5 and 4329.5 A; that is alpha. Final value 2.68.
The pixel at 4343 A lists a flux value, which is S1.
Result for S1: 2.72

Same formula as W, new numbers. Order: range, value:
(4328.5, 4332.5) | 2.43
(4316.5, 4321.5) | 3.35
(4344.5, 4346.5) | 2.51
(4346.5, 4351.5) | 1.87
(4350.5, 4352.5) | 2.6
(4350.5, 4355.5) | 2.67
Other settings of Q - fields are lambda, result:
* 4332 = 2.62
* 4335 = 1.22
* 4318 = 3.6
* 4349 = 1.1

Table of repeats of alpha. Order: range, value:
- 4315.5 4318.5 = 3.53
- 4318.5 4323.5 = 3.16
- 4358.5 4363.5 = 2.43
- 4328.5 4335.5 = 1.22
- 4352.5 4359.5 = 2.26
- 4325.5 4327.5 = 3.26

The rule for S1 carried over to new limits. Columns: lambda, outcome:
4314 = 3.65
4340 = 2.9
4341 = 3.1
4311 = 2.88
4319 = 3.16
